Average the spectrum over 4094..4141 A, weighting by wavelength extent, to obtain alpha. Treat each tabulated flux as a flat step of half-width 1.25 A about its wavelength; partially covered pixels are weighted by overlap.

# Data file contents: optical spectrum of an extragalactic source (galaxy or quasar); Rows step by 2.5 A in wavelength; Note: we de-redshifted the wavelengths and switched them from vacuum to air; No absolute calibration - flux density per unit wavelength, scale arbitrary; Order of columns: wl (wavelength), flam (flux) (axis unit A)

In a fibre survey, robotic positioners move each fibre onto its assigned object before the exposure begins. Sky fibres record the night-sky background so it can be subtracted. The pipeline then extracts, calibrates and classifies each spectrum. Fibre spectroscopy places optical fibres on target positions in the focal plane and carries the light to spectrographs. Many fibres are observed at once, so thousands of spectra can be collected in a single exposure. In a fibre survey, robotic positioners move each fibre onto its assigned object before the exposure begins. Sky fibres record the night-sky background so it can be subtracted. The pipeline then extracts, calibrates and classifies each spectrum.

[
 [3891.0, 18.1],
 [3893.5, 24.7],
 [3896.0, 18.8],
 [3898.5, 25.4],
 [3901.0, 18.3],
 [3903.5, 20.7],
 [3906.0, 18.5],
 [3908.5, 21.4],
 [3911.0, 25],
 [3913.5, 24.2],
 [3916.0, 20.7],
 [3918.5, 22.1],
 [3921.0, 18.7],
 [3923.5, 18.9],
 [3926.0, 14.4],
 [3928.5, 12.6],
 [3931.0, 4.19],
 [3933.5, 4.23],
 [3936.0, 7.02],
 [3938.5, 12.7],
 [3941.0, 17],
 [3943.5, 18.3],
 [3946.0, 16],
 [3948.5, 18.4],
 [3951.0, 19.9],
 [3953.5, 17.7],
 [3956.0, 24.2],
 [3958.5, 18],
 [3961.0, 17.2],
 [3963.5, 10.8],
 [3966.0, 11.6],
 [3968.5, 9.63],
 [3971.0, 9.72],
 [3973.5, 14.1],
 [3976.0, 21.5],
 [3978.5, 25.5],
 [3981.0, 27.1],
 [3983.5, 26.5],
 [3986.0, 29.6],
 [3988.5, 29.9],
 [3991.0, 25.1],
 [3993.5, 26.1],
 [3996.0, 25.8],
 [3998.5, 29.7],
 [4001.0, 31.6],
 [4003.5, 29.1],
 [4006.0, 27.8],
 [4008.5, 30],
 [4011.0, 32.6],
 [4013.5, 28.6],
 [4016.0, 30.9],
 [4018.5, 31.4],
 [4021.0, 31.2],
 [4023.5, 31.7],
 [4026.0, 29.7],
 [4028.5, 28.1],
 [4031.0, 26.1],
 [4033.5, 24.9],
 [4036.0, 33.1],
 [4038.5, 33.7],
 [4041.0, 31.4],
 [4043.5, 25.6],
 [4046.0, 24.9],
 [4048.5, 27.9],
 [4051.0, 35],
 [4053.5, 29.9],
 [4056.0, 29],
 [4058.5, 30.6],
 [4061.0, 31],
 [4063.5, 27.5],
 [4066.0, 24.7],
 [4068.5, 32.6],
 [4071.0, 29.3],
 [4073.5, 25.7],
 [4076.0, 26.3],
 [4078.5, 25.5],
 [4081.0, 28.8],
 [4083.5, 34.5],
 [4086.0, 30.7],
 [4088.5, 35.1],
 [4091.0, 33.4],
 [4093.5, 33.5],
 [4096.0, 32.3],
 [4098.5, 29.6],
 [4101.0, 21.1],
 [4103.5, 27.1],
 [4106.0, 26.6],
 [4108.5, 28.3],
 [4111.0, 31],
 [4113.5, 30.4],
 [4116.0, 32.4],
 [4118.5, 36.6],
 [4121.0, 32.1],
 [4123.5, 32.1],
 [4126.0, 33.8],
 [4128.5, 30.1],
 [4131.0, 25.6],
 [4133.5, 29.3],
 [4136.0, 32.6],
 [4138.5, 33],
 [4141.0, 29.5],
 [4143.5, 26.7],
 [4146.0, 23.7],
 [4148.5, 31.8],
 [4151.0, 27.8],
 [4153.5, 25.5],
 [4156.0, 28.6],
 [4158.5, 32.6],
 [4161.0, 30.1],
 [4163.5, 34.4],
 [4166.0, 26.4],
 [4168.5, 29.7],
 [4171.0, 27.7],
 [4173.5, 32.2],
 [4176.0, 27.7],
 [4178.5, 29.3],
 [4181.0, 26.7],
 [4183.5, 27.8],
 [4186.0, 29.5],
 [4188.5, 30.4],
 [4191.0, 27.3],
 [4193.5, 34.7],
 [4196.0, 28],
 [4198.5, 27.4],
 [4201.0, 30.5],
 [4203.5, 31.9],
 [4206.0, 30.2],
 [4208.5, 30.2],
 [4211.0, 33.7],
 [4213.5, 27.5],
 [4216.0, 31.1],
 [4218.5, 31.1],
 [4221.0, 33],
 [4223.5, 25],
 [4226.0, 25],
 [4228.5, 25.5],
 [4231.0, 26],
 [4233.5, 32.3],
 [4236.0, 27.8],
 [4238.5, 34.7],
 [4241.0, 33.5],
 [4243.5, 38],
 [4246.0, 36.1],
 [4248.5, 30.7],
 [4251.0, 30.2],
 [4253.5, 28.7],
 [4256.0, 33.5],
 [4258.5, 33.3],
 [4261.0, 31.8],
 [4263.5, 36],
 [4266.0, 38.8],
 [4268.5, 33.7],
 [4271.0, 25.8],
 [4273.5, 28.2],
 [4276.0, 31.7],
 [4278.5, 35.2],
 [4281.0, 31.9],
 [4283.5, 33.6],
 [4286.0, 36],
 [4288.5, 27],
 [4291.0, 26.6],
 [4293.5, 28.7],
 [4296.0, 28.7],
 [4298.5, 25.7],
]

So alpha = 30.3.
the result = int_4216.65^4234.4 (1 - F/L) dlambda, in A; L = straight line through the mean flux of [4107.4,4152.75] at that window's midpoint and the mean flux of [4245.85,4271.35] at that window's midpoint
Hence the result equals 2.1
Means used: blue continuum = 30.3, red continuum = 32.7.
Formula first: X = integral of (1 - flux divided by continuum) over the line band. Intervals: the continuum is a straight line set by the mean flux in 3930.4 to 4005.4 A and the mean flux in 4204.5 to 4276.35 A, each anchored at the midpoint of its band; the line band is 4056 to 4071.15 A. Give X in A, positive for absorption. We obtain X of -3.7 A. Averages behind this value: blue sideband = 19.5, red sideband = 31.1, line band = 29.3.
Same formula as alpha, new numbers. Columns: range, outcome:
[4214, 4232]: 28.1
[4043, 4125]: 29.8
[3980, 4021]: 28.9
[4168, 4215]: 29.6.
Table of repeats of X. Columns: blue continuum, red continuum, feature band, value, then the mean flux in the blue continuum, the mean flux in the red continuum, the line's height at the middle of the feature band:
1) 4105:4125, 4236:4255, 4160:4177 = 1.13 A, 31.3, 32.8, 31.9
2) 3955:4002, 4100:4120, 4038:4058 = -2.98 A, 21.7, 29.3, 25.7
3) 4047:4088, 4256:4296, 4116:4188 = 1.36 A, 29.4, 31.8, 30.4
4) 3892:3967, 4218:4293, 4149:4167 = -1.53 A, 17.4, 31.3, 27.2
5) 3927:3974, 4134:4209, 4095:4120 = -4.58 A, 13.9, 29.5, 24.9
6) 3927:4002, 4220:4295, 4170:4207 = -1.48 A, 18.7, 31.3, 28.3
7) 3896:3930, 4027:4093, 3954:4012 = 3.80 A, 19.9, 29.5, 24.5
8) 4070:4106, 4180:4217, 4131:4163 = 0.40 A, 29.4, 29.8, 29.6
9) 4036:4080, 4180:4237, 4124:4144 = -0.79 A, 29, 29.3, 29.1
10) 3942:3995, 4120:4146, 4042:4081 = -4.19 A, 19.9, 30.1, 25.7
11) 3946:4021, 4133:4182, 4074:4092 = -2.40 A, 23.5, 29.3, 26.8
